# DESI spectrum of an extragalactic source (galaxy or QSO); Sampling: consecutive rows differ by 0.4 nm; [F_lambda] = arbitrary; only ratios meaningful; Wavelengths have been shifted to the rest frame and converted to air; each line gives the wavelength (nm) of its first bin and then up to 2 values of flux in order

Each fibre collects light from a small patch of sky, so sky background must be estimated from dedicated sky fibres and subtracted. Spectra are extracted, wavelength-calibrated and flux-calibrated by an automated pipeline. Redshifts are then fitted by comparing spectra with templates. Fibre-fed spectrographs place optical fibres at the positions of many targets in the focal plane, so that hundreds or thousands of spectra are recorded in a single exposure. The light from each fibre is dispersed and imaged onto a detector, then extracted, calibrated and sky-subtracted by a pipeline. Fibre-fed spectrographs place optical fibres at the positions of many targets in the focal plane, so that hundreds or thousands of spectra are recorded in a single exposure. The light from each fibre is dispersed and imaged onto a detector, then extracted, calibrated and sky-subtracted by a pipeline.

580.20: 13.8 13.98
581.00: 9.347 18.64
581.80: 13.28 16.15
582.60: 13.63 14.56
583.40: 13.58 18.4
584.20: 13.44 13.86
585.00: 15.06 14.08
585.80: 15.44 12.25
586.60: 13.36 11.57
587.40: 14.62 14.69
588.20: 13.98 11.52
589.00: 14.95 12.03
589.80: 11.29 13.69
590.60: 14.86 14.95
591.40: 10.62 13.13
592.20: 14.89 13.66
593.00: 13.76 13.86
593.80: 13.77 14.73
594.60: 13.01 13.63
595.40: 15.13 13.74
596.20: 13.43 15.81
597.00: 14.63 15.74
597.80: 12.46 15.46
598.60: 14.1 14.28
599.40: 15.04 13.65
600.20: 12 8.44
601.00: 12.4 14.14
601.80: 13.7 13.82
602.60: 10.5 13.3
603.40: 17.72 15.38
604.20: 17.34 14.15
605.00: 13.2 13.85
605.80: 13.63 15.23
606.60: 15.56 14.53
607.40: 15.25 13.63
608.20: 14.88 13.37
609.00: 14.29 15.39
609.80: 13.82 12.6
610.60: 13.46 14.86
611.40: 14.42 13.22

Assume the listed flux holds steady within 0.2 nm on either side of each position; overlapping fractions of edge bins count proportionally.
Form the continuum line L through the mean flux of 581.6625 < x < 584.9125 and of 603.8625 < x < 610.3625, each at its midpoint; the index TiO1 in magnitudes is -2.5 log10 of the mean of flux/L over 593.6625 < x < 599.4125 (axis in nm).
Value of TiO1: 0.02 mag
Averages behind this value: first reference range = 14.7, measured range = 14.3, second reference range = 14.5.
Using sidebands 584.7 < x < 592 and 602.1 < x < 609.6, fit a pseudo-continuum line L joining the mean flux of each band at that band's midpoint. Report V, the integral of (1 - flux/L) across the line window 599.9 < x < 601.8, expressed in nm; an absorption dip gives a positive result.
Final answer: 0.29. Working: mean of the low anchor 13.5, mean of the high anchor 14.5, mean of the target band 12.1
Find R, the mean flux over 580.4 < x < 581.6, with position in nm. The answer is 14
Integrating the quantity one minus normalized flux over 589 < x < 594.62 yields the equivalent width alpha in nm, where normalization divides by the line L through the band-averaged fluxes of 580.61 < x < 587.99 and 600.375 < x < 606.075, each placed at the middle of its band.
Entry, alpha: 0.198 nm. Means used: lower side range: 14.2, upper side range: 13.7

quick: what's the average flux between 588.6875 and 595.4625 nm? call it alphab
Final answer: 13.6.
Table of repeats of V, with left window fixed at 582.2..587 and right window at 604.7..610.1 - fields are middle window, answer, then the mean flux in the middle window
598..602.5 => 0.32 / 13.3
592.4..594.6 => 0.07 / 13.9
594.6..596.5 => 0.04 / 14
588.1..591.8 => 0.32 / 13.1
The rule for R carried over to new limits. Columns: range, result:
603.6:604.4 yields 16.4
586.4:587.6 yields 13.2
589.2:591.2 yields 13.4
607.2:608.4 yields 14.6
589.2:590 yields 11.7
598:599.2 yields 14.6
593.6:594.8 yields 13.8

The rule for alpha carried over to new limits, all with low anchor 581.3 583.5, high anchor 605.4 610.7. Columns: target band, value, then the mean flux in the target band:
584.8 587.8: 0.193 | 13.8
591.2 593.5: 0.211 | 13.3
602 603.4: 0.109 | 13.3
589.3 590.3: 0.168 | 12.2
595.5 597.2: 0.012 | 14.4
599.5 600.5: 0.128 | 12.6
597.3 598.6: 0.011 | 14.4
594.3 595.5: 0.057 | 13.9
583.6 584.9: -0.034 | 15.2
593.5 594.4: 0.024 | 14.2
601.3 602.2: 0.034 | 13.9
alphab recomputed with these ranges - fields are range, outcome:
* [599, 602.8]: 12.7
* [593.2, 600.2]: 14.2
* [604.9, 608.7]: 14.4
